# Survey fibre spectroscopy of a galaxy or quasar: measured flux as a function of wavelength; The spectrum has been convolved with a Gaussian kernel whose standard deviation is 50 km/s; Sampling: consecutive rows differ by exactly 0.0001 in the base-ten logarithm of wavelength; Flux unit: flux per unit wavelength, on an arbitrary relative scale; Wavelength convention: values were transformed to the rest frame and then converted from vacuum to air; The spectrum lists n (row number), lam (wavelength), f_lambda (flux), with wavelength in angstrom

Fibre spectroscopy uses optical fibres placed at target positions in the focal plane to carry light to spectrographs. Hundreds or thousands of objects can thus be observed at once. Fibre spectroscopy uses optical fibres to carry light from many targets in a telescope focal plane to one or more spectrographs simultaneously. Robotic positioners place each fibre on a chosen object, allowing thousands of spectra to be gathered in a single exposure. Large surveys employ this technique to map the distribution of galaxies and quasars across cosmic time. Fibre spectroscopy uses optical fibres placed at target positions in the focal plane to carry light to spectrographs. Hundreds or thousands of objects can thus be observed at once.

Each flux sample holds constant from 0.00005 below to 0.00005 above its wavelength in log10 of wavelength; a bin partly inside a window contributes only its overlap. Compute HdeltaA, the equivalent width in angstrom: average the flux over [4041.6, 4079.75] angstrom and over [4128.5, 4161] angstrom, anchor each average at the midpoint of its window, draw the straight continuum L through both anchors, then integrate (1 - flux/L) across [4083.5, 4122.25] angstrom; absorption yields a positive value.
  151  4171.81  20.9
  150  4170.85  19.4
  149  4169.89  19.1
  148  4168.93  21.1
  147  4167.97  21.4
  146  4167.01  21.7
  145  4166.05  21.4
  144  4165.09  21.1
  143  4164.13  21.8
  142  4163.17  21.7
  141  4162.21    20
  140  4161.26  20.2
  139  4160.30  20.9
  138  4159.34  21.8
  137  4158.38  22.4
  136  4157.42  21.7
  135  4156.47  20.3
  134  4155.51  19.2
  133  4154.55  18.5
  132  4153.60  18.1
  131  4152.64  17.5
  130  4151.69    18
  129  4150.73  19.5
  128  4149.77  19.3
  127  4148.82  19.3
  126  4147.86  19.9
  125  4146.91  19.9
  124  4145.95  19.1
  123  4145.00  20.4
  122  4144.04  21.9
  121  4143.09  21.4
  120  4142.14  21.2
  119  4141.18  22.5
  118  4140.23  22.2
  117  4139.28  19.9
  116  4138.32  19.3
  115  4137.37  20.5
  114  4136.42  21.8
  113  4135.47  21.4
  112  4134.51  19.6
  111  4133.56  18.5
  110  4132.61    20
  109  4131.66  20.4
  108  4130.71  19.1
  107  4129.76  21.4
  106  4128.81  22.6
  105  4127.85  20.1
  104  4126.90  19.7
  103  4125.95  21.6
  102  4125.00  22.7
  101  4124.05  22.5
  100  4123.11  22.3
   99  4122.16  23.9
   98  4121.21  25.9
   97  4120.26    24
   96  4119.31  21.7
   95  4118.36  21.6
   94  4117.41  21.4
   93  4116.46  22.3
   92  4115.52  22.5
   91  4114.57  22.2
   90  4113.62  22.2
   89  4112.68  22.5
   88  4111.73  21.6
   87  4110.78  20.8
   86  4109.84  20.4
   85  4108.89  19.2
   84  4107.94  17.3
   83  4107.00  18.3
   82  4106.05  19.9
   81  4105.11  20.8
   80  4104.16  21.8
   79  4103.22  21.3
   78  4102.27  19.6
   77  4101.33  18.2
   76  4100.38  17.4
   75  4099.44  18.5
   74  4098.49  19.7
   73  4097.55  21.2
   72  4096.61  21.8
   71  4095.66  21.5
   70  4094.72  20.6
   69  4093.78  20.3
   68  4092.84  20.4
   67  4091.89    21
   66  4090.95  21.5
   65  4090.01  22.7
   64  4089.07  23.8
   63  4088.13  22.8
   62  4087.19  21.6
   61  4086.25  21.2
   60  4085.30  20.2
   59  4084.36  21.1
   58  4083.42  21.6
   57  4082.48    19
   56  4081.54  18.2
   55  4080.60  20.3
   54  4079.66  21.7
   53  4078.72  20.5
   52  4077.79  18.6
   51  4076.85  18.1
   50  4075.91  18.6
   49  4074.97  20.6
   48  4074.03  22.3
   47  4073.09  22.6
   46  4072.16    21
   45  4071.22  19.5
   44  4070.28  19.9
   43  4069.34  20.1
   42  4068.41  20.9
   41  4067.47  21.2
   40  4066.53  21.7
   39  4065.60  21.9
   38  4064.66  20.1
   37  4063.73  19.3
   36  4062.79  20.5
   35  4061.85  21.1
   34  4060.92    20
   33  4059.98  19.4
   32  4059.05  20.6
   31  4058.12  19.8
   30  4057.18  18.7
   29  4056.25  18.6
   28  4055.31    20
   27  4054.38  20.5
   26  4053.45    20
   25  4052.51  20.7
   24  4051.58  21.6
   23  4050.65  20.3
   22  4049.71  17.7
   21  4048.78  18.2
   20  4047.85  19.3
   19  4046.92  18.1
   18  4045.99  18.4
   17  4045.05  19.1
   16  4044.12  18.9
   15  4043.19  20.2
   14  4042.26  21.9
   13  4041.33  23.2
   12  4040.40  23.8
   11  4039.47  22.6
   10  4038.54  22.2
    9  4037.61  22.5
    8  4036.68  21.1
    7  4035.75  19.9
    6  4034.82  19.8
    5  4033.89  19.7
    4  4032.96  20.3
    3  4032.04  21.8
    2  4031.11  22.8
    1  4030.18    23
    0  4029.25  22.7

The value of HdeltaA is -1.8 angstrom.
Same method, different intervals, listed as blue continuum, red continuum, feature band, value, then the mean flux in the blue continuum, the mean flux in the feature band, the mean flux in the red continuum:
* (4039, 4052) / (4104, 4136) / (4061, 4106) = 0.3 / 20.2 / 20.6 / 21.2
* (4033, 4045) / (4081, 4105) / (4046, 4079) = 1.5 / 21.2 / 20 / 20.7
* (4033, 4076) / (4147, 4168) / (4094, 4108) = 0.3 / 20.4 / 19.9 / 20.2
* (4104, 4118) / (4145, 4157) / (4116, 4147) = -2.1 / 20.9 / 21.3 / 19.1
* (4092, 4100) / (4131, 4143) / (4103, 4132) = -1.2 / 20.5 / 21.4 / 20.6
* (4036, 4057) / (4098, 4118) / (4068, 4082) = 0.1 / 20.4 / 20.2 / 20.4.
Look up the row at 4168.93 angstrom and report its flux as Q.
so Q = 21.1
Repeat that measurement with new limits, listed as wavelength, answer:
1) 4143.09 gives 21.4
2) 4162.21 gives 20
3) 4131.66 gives 20.4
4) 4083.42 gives 21.6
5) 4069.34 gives 20.1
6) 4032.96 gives 20.3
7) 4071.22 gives 19.5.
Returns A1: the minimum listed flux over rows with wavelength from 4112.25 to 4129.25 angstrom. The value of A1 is 19.7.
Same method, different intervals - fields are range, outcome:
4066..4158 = 17.3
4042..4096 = 17.7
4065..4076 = 18.6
